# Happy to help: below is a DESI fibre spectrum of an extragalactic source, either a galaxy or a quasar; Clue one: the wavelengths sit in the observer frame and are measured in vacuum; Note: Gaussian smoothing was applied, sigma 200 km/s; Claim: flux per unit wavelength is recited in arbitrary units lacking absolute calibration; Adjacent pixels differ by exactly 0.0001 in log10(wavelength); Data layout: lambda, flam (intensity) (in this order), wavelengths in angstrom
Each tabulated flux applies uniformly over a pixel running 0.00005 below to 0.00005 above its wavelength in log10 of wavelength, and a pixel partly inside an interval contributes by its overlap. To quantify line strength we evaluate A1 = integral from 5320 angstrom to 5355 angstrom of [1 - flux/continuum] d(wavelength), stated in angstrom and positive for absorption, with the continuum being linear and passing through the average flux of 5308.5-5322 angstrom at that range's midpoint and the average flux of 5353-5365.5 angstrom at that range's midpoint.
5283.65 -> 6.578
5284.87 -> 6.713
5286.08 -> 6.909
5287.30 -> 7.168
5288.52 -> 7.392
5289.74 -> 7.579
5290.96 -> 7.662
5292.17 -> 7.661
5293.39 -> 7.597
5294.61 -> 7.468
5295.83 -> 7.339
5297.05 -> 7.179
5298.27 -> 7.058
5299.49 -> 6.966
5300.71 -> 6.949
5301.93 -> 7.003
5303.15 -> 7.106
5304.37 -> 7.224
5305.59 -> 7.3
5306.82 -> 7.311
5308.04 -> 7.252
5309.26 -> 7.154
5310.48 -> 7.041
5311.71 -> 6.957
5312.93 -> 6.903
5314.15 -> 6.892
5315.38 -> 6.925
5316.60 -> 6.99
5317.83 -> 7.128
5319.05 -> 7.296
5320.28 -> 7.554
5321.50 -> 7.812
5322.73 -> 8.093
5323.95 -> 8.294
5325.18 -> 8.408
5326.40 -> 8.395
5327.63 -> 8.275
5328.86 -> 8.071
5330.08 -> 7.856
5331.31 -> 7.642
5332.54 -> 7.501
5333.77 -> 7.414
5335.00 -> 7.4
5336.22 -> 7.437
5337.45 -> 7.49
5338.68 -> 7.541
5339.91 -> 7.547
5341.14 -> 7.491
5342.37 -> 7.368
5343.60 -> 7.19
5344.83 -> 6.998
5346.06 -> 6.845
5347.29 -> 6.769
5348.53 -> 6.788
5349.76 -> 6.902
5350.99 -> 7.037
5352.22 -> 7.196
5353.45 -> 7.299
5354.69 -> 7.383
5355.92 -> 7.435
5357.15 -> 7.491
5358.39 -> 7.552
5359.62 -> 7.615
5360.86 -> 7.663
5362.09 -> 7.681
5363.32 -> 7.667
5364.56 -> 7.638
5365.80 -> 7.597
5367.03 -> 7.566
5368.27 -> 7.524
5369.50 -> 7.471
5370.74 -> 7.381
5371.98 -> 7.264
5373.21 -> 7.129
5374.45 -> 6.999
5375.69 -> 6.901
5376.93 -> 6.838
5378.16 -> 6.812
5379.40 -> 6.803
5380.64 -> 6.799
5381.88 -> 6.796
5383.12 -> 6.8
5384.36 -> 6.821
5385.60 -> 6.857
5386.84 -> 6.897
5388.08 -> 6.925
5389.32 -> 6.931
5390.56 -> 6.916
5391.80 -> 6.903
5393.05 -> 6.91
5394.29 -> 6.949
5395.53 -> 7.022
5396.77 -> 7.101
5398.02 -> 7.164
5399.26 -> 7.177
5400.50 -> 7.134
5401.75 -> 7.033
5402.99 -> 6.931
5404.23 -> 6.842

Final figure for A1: -0.8 angstrom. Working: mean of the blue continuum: 7.15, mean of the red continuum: 7.54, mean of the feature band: 7.52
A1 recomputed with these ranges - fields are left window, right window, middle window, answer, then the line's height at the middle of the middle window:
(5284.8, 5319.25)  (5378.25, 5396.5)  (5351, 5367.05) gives -1.20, 6.98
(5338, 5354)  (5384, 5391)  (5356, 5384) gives -1.06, 7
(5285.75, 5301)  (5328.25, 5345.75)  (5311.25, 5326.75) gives -0.18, 7.42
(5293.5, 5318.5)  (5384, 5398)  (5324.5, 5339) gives -1.50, 7.06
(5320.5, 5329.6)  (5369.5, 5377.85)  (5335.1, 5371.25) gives 0.86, 7.55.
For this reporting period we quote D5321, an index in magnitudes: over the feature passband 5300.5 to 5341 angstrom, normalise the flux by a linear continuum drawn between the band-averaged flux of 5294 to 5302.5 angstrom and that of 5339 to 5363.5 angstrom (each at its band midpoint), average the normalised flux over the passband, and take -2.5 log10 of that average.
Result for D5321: -0.04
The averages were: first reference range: 7.14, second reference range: 7.29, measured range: 7.47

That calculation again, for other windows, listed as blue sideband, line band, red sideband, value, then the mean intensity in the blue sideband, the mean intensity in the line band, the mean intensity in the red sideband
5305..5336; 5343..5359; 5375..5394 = 0.01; 7.51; 7.14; 6.86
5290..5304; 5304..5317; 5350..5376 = 0.03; 7.28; 7.08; 7.4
